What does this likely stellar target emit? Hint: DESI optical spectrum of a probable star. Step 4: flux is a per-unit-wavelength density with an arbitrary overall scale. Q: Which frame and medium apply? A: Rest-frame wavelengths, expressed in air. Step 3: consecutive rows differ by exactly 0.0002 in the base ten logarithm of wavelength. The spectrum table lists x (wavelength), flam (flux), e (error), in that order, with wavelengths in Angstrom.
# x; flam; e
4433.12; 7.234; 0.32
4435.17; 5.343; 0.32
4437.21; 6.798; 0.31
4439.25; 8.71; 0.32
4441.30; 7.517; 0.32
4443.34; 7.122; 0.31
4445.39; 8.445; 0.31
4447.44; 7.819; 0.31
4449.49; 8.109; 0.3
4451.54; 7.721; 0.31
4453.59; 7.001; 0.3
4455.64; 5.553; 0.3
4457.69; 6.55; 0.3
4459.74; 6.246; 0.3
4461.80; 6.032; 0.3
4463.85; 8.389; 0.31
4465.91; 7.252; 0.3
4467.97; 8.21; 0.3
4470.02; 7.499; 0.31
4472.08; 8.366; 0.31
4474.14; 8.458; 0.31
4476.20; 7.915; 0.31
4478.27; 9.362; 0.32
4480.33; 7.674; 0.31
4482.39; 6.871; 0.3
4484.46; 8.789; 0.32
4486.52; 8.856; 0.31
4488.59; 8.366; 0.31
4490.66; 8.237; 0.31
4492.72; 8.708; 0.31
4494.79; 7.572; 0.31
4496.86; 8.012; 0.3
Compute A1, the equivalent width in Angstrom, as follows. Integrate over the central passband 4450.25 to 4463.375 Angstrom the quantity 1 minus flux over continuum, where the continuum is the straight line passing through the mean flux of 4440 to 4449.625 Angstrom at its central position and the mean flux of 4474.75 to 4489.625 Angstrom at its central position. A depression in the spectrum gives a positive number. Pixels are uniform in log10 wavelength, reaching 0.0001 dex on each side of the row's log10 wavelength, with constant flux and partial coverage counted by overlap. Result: 2.2 Angstrom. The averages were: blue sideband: 7.79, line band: 6.63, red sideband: 8.26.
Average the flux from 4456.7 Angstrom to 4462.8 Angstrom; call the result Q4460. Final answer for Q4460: 6.27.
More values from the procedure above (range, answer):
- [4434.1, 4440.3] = 6.95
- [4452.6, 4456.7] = 6.28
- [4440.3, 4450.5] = 7.8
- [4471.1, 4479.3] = 8.52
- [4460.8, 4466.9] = 7.23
